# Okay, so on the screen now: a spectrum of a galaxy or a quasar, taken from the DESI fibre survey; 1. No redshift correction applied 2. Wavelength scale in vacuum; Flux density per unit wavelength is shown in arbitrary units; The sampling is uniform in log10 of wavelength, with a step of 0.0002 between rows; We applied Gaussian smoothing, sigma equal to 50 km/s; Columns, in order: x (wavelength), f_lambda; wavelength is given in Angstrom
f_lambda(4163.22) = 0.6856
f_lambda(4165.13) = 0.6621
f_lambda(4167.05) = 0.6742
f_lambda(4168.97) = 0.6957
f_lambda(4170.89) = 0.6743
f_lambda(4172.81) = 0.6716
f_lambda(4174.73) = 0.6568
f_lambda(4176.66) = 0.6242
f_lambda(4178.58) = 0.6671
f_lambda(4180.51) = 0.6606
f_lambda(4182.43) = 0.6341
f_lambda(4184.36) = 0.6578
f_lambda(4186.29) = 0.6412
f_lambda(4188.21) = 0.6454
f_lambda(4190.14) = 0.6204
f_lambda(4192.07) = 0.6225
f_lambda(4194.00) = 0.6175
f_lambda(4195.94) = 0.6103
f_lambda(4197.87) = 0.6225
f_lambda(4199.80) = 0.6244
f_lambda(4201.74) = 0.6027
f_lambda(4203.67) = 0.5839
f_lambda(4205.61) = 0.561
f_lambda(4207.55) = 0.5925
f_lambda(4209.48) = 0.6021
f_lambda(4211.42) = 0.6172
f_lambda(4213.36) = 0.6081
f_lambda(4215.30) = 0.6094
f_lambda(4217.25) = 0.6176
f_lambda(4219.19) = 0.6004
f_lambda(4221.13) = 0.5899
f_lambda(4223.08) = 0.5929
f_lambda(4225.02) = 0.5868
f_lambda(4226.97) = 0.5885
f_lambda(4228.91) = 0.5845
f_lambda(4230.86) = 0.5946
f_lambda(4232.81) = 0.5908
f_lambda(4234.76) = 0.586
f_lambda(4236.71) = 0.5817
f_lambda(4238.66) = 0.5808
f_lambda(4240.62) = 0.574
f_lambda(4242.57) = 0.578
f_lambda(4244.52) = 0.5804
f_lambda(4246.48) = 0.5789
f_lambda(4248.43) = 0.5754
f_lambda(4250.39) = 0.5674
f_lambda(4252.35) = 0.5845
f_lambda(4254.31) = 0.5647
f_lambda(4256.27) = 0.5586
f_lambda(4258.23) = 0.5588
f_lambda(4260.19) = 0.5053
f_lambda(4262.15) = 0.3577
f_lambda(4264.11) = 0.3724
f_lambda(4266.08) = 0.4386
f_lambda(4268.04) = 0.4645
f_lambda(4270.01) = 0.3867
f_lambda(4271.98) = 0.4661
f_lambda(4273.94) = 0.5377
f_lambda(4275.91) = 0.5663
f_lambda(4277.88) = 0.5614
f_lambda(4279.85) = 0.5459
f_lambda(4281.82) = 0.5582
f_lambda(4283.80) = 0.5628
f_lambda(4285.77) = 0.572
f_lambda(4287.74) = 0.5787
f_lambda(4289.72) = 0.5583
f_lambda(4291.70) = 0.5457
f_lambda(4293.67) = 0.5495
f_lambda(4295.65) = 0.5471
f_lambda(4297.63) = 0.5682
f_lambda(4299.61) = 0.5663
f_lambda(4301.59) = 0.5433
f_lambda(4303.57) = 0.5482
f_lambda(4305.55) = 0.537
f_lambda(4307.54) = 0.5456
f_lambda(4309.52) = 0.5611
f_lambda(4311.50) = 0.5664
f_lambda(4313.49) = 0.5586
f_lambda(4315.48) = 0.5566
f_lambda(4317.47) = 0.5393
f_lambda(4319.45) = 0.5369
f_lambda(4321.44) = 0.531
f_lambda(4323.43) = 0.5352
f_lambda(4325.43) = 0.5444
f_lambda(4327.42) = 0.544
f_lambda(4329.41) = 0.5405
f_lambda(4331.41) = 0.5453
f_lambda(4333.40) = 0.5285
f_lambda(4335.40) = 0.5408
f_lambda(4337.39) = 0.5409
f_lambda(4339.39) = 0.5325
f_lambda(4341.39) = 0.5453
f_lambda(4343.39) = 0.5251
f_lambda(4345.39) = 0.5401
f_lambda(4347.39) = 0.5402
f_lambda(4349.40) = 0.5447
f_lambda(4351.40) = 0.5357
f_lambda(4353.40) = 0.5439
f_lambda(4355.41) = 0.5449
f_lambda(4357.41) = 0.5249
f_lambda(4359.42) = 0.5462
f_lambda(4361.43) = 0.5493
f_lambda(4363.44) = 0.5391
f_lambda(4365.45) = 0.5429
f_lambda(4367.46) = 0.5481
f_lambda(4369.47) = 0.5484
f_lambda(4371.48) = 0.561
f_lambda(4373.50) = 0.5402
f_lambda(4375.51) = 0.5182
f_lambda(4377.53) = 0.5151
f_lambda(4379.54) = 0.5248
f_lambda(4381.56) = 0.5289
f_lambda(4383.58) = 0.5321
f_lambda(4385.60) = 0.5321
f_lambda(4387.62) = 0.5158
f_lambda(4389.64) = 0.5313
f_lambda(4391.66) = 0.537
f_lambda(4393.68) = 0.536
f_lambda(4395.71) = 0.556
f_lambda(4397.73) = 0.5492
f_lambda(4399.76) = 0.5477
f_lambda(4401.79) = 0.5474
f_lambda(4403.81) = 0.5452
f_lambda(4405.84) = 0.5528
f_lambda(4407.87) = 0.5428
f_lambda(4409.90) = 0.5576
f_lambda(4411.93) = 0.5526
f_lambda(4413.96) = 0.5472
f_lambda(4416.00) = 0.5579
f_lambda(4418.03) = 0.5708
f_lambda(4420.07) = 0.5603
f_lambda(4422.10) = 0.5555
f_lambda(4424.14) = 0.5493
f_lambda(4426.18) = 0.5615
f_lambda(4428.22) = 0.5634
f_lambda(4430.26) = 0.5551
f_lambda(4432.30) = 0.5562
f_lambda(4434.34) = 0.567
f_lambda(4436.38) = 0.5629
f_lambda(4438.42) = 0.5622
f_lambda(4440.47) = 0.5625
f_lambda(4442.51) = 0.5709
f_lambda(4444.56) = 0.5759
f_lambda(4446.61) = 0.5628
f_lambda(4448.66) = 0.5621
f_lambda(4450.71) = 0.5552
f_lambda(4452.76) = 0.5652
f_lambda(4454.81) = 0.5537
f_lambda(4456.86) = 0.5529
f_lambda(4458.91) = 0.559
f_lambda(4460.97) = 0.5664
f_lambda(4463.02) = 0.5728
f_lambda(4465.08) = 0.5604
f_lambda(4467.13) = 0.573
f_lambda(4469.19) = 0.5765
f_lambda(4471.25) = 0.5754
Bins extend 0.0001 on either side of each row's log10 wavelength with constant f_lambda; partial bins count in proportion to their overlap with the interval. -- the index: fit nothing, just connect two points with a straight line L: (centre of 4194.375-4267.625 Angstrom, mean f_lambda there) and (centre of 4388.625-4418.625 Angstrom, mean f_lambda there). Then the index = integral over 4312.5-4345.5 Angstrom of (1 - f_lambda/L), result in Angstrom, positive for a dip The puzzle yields 1.0 Angstrom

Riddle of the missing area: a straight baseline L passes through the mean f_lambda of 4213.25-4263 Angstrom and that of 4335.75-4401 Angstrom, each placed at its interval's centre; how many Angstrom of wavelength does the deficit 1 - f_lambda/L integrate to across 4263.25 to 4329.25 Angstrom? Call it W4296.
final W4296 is 2.8 Angstrom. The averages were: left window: 0.573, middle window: 0.534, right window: 0.538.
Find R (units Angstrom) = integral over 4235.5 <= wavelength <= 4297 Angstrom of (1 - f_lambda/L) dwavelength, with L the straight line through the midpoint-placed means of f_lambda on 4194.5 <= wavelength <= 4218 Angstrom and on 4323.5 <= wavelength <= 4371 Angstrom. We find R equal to 4.6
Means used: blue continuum 0.604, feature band 0.534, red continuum 0.541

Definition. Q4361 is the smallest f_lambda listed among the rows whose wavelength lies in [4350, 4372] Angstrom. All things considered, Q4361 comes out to 0.5249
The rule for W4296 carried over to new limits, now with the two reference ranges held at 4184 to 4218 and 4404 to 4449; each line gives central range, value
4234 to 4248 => 0.6 Angstrom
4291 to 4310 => 1.2 Angstrom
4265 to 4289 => 3.0 Angstrom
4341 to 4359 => 1.2 Angstrom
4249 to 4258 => 0.5 Angstrom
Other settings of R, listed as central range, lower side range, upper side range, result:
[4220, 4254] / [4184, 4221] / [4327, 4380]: 0.7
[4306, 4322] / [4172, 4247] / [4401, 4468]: 1.0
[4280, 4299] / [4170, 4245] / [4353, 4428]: 0.7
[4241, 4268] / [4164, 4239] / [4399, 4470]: 3.7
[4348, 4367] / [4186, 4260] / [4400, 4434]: 0.8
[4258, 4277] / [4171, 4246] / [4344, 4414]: 4.0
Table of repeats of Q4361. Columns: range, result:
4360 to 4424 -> 0.5151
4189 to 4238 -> 0.561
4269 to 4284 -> 0.3867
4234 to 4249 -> 0.574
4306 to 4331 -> 0.531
